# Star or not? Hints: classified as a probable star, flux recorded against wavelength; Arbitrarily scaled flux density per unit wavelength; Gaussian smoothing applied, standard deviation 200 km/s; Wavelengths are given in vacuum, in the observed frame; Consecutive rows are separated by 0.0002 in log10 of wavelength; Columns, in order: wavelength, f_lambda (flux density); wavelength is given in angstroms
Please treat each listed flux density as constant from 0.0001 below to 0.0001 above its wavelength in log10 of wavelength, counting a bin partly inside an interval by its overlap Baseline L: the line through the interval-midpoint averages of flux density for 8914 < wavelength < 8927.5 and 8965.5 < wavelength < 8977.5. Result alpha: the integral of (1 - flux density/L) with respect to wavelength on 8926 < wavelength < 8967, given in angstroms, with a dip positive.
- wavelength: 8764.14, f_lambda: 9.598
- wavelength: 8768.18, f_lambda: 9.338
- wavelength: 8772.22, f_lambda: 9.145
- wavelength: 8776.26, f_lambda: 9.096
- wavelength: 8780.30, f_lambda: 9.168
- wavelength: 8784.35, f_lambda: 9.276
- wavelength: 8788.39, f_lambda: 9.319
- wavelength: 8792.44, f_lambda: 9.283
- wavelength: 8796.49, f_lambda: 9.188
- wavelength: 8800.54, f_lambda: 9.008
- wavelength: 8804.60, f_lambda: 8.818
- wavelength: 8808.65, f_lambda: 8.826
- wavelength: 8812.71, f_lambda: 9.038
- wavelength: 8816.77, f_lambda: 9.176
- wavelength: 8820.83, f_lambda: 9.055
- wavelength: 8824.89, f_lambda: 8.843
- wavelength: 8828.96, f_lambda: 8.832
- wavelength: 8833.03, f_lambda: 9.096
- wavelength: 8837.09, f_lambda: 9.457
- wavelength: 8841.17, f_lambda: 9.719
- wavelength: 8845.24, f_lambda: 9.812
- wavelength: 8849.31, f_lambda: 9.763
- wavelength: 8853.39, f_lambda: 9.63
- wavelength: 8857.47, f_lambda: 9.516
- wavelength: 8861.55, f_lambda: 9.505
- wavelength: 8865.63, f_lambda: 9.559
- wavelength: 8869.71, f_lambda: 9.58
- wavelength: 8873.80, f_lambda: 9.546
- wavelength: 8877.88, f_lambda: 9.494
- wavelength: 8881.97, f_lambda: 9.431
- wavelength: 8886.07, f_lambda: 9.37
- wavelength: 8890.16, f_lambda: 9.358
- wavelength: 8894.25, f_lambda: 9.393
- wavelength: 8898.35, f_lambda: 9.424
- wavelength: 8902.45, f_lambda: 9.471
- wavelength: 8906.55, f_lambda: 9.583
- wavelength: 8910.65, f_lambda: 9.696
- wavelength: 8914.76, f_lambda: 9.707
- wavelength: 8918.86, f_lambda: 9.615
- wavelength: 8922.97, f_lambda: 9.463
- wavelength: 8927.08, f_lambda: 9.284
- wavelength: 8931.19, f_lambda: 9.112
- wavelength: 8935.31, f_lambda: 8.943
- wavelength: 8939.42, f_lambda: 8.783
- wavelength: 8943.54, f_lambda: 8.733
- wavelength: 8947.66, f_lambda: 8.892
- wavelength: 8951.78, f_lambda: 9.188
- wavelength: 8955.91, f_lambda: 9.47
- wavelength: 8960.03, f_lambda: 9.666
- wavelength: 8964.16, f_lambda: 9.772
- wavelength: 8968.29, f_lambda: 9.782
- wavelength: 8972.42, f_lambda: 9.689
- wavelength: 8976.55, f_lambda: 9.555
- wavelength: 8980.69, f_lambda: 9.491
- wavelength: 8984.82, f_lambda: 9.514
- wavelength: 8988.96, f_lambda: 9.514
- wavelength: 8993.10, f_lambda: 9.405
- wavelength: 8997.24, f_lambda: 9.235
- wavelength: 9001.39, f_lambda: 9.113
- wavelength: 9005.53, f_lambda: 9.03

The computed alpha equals 1.8 angstroms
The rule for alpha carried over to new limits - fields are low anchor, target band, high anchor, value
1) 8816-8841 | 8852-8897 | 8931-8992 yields -1.4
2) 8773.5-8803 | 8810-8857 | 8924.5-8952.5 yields -1.0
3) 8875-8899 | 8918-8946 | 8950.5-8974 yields 1.2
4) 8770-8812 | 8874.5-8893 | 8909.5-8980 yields -0.3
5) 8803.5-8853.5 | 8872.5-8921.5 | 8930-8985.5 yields -1.2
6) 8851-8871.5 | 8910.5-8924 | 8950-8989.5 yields -0.1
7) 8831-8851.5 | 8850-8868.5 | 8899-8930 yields 0.0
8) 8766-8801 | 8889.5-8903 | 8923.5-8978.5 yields -0.2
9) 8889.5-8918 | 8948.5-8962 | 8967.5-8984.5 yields 0.3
